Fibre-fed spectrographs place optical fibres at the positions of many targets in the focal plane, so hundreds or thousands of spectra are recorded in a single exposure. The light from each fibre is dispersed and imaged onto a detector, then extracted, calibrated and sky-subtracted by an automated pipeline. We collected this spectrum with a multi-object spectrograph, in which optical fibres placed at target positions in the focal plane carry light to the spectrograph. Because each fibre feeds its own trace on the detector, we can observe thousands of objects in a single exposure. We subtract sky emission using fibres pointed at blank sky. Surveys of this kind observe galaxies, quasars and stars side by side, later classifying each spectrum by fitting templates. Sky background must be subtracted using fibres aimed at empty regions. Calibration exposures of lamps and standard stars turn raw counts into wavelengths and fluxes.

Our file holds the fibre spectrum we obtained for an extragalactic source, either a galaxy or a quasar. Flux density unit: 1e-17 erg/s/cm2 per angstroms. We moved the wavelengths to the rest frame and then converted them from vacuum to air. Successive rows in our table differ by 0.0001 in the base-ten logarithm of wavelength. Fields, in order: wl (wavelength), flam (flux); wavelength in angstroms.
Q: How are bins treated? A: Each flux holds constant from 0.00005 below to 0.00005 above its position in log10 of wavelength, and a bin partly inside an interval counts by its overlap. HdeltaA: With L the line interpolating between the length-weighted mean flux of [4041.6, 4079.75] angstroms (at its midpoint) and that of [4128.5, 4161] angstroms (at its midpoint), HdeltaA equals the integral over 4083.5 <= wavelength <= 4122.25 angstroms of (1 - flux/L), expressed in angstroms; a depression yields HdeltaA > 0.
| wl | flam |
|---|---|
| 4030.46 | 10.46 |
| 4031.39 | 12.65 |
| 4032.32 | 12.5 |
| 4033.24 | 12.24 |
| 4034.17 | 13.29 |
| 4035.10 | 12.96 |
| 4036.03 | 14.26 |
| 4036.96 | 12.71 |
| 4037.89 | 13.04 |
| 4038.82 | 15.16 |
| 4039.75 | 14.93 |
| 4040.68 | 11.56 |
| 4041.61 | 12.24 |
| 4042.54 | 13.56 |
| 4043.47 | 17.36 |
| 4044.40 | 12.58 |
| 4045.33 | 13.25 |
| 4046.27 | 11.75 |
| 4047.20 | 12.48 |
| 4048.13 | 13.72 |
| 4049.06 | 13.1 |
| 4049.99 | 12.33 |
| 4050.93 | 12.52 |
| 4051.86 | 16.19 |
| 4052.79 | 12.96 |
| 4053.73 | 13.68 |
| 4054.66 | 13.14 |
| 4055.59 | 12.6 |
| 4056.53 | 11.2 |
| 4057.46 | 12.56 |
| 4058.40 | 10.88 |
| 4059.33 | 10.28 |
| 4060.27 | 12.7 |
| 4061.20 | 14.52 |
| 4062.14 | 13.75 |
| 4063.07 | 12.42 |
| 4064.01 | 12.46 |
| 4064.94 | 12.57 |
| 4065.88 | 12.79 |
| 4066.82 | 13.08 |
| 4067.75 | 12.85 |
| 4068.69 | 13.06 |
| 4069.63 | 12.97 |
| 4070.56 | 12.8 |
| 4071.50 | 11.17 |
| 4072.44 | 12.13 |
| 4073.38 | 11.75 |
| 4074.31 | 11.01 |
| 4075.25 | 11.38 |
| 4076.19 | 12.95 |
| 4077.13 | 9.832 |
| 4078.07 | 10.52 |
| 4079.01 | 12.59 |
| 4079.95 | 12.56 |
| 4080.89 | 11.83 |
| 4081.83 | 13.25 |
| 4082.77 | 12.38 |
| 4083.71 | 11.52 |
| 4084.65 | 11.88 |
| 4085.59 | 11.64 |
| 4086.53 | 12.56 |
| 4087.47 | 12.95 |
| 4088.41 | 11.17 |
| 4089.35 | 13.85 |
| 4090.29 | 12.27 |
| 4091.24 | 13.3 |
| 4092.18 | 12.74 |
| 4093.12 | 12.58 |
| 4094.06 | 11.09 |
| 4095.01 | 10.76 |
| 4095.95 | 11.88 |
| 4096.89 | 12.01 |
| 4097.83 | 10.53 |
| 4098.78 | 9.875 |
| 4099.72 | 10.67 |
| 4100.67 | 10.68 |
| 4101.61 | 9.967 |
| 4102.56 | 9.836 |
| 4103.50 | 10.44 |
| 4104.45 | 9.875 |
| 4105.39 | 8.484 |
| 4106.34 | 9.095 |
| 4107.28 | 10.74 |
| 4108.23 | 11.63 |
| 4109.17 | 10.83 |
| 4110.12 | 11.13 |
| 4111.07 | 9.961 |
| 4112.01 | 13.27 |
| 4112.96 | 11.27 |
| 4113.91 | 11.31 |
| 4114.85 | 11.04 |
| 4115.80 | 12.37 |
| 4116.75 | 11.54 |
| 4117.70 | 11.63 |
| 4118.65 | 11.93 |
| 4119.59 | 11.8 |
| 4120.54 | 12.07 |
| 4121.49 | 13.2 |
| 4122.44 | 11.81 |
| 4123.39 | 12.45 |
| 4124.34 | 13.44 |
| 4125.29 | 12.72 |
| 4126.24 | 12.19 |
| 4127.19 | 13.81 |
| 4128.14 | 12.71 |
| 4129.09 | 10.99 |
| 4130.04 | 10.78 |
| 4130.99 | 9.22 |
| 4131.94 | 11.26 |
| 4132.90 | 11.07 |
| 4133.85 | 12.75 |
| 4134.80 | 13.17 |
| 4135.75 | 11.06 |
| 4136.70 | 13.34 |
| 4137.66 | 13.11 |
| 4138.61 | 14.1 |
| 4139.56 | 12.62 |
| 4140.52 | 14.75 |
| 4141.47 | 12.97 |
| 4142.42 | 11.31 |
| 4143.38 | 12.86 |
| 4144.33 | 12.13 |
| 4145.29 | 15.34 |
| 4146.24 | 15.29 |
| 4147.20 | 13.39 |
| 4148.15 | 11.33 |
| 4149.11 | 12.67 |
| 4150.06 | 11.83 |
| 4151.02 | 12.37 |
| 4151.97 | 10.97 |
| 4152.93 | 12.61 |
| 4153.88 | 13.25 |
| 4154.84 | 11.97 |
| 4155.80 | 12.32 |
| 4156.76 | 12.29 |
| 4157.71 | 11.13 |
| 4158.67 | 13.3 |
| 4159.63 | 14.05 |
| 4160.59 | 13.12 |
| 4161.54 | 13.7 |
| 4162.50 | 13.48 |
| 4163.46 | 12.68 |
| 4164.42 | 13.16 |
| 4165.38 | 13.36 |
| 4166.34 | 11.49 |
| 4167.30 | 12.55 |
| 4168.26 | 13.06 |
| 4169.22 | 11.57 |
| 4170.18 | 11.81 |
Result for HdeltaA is 3.6 angstroms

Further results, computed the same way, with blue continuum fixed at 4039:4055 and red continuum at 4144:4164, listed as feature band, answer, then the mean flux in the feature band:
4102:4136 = 4.0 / 11.5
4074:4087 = 1.3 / 11.9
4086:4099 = 1.1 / 12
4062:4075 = 0.8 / 12.4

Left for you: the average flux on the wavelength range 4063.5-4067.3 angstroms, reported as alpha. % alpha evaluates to 12.7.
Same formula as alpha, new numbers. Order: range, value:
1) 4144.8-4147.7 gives 14.6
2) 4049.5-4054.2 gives 13.5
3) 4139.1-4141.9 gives 13.4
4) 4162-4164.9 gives 13.1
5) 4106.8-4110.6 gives 11.1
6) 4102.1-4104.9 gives 10.1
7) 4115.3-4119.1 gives 11.8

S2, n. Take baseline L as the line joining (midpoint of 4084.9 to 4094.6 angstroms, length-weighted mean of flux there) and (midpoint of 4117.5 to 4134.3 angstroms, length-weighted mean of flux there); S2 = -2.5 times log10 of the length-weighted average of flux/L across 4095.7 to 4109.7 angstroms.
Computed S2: 0.176 mag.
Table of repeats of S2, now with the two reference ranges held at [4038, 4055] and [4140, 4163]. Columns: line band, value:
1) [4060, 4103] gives 0.11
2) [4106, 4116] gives 0.17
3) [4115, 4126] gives 0.07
